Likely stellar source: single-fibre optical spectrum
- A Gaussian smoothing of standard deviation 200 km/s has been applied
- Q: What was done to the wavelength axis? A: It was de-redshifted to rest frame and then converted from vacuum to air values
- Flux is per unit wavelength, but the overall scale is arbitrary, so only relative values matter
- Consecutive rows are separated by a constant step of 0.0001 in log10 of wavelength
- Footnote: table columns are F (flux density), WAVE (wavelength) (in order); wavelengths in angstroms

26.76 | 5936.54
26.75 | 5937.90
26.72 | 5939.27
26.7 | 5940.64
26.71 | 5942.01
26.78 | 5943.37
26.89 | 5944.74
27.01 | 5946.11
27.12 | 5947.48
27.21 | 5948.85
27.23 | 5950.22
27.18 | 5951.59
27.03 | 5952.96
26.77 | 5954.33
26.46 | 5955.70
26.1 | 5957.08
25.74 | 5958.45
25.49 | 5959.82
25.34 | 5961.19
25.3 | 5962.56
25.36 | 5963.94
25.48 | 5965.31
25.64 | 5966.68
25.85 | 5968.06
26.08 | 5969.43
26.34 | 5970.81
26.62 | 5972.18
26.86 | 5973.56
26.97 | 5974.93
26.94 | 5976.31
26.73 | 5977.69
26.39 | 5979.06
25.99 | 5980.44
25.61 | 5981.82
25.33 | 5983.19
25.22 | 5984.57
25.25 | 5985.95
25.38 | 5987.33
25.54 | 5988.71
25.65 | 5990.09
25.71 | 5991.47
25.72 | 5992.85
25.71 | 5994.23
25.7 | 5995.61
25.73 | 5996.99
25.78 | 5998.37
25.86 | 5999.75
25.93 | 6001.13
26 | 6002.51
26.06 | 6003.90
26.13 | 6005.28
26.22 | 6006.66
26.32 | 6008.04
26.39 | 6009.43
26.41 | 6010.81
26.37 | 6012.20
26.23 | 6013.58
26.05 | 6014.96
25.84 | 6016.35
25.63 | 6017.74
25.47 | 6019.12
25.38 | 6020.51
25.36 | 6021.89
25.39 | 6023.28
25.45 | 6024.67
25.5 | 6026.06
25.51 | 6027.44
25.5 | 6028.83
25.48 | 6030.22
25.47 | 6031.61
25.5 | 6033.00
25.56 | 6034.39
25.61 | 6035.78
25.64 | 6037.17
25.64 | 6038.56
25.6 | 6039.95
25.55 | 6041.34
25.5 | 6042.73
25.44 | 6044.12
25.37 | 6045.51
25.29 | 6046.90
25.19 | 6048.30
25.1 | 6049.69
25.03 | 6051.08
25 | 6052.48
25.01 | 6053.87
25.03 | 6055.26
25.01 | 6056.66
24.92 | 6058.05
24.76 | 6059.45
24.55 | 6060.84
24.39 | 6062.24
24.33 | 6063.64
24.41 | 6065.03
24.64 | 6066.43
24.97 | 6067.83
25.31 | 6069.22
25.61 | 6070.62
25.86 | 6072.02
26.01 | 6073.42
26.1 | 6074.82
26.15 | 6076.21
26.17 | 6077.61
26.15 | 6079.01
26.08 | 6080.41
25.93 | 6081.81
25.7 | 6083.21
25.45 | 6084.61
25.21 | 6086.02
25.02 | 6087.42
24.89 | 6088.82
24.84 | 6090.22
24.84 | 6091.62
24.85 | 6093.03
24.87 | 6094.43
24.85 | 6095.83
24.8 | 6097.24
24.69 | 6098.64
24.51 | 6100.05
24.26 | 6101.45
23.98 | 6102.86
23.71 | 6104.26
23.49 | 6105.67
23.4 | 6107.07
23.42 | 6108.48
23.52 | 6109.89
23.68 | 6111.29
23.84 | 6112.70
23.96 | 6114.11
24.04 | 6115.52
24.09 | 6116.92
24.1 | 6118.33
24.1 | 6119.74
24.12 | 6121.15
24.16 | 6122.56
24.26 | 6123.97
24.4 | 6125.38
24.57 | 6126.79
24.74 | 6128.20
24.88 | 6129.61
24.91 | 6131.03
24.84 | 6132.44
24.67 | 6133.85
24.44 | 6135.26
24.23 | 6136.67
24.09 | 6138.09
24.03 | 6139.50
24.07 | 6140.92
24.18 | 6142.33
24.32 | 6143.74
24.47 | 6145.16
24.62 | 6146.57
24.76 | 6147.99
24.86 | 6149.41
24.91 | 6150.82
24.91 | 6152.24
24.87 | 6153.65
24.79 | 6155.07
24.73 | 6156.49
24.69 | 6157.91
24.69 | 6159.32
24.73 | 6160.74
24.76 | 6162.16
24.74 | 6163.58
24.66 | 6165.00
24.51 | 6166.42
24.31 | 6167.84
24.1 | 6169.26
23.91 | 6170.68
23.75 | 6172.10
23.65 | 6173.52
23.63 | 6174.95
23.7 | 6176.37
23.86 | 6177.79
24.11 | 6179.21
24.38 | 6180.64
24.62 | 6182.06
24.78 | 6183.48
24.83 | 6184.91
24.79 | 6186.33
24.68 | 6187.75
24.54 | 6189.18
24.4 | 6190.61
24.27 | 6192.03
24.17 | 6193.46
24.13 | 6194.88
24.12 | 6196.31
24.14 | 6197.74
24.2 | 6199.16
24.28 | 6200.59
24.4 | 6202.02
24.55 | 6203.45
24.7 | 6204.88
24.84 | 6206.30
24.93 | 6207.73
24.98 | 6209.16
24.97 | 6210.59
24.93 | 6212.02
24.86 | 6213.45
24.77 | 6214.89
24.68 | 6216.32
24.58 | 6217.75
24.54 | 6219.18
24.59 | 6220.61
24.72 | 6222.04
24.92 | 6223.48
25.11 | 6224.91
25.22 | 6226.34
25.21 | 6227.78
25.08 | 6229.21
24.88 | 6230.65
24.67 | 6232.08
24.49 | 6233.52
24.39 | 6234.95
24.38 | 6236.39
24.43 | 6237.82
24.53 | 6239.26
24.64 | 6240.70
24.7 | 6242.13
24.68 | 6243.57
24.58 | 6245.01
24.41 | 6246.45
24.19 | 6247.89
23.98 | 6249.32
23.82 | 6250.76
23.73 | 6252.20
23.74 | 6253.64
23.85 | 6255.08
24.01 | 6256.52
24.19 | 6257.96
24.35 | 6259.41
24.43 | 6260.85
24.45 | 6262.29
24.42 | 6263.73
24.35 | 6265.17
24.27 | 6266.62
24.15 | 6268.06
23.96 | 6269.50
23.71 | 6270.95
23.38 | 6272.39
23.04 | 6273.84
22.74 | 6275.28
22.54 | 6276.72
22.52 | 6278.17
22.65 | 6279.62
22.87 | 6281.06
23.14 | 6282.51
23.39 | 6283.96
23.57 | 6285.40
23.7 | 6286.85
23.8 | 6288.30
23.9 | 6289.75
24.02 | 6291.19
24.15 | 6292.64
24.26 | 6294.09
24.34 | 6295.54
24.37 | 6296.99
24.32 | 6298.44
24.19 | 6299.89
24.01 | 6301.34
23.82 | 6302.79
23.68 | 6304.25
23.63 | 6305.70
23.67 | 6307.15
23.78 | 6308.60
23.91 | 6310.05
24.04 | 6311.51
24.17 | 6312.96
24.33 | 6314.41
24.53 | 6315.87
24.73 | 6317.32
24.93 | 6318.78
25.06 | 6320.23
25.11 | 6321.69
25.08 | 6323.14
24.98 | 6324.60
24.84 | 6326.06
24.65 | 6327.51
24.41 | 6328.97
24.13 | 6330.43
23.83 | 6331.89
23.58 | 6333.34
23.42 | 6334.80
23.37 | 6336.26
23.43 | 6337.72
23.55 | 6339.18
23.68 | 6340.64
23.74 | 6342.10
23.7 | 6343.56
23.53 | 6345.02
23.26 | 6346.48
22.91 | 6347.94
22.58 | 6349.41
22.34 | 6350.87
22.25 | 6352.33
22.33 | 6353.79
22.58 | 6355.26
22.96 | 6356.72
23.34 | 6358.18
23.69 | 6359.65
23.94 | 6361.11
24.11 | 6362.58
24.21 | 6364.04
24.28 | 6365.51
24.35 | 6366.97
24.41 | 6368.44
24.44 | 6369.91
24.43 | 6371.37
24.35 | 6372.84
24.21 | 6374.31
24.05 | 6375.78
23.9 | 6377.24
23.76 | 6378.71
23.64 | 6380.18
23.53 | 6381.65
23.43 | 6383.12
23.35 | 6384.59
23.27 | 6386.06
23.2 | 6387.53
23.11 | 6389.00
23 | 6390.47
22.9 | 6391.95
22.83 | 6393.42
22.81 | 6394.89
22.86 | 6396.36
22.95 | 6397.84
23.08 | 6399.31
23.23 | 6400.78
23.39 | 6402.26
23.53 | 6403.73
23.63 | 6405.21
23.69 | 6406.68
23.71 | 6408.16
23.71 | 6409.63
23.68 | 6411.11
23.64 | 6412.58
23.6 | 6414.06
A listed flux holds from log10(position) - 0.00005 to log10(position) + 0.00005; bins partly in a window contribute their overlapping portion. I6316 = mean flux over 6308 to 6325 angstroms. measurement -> 24.6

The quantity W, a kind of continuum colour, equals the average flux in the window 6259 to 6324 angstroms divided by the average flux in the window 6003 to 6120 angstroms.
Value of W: 1.0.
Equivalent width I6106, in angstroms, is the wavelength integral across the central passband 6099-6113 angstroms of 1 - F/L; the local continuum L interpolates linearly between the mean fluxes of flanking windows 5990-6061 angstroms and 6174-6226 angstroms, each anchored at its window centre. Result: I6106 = 0.72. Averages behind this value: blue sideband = 25.6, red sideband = 24.5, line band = 23.8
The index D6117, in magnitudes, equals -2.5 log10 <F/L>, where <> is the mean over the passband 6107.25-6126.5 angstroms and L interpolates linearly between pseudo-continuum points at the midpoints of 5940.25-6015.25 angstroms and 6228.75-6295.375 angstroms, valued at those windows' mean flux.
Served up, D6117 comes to 0.05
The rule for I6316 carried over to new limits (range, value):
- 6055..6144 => 24.7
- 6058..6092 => 25.3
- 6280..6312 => 23.8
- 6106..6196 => 24.3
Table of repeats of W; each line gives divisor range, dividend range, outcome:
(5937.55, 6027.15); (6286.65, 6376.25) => 0.92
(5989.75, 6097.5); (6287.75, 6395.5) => 0.93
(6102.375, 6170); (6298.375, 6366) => 0.98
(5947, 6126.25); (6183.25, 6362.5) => 0.95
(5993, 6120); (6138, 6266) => 0.97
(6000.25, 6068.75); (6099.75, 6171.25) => 0.96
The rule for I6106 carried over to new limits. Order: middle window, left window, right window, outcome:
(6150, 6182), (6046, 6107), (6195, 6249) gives 0.53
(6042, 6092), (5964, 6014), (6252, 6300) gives 0.26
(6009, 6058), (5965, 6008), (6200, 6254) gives 0.35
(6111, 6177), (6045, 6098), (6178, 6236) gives 1.37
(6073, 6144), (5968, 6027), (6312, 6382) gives 1.89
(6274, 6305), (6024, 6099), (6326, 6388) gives 0.53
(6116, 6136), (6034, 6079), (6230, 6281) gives 0.32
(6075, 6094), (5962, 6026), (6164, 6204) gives -0.28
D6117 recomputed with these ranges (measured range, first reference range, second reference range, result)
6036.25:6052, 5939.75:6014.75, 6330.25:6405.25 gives 0.01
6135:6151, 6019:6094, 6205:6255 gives 0.03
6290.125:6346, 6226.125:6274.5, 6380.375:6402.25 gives -0.02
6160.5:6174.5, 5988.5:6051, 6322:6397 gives 0.02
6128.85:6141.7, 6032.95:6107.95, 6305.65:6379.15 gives 0.02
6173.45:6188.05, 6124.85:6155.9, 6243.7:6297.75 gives 0.00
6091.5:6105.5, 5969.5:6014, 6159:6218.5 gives 0.03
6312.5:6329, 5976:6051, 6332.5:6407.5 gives -0.04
